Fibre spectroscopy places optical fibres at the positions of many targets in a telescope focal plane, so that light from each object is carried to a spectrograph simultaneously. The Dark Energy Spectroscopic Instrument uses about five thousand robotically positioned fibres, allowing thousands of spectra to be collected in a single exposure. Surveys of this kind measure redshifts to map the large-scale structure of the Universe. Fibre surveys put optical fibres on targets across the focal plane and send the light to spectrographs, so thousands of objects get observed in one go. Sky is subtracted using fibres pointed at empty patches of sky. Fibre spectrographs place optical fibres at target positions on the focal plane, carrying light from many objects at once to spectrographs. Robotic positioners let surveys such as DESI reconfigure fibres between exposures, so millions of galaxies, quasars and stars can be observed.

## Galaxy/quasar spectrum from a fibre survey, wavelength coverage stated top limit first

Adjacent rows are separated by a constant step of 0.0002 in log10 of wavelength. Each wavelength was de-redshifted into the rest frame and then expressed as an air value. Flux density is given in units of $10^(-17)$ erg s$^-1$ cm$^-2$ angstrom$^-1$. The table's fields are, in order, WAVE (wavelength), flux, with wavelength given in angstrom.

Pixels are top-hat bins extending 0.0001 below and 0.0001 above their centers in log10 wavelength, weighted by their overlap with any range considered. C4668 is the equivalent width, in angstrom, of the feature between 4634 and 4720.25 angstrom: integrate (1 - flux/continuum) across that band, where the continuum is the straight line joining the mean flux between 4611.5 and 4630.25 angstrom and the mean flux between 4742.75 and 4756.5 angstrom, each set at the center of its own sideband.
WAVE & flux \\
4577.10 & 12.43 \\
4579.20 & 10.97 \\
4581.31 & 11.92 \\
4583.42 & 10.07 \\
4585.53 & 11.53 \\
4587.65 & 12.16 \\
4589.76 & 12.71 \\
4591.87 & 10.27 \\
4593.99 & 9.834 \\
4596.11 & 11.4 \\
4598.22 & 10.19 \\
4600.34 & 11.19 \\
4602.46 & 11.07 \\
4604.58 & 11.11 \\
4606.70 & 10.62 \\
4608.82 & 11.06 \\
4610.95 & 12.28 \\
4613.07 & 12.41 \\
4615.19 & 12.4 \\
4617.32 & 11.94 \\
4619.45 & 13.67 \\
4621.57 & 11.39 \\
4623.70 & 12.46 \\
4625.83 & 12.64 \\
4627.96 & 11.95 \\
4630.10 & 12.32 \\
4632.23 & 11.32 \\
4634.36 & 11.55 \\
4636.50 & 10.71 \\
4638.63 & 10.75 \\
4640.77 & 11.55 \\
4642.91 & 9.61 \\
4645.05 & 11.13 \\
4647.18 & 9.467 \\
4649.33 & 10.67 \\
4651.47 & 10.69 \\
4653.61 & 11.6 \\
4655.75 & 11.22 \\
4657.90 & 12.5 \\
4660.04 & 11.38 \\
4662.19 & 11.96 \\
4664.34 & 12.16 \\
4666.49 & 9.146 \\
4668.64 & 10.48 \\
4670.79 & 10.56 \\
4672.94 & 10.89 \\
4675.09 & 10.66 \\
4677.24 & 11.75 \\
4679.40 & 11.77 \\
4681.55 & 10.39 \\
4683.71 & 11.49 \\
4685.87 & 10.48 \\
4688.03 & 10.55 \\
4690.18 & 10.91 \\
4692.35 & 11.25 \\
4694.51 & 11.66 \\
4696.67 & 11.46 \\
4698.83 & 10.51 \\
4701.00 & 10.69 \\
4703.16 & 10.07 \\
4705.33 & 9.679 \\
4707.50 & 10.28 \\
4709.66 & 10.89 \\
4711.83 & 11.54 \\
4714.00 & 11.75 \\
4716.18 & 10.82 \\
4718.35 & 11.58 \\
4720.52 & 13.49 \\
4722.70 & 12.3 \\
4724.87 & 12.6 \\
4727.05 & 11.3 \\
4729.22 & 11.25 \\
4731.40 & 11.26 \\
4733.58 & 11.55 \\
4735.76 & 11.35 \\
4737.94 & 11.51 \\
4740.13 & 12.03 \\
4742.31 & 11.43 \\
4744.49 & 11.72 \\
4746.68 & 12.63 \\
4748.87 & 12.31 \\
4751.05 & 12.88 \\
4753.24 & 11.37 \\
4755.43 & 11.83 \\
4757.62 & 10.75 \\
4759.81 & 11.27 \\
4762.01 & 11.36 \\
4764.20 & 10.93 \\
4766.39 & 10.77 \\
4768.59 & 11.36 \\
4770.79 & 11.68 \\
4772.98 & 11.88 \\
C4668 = 8.9 angstrom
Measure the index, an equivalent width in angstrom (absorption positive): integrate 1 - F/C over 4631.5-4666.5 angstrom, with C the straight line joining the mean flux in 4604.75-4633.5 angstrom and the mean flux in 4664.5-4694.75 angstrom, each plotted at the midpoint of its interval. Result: 1.1 angstrom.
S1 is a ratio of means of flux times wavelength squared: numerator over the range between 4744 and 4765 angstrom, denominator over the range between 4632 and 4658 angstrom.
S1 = 1.1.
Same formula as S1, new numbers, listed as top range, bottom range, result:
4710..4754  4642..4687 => 1.11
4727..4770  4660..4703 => 1.08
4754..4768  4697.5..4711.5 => 1.09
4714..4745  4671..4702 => 1.08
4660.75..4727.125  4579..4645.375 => 1.01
